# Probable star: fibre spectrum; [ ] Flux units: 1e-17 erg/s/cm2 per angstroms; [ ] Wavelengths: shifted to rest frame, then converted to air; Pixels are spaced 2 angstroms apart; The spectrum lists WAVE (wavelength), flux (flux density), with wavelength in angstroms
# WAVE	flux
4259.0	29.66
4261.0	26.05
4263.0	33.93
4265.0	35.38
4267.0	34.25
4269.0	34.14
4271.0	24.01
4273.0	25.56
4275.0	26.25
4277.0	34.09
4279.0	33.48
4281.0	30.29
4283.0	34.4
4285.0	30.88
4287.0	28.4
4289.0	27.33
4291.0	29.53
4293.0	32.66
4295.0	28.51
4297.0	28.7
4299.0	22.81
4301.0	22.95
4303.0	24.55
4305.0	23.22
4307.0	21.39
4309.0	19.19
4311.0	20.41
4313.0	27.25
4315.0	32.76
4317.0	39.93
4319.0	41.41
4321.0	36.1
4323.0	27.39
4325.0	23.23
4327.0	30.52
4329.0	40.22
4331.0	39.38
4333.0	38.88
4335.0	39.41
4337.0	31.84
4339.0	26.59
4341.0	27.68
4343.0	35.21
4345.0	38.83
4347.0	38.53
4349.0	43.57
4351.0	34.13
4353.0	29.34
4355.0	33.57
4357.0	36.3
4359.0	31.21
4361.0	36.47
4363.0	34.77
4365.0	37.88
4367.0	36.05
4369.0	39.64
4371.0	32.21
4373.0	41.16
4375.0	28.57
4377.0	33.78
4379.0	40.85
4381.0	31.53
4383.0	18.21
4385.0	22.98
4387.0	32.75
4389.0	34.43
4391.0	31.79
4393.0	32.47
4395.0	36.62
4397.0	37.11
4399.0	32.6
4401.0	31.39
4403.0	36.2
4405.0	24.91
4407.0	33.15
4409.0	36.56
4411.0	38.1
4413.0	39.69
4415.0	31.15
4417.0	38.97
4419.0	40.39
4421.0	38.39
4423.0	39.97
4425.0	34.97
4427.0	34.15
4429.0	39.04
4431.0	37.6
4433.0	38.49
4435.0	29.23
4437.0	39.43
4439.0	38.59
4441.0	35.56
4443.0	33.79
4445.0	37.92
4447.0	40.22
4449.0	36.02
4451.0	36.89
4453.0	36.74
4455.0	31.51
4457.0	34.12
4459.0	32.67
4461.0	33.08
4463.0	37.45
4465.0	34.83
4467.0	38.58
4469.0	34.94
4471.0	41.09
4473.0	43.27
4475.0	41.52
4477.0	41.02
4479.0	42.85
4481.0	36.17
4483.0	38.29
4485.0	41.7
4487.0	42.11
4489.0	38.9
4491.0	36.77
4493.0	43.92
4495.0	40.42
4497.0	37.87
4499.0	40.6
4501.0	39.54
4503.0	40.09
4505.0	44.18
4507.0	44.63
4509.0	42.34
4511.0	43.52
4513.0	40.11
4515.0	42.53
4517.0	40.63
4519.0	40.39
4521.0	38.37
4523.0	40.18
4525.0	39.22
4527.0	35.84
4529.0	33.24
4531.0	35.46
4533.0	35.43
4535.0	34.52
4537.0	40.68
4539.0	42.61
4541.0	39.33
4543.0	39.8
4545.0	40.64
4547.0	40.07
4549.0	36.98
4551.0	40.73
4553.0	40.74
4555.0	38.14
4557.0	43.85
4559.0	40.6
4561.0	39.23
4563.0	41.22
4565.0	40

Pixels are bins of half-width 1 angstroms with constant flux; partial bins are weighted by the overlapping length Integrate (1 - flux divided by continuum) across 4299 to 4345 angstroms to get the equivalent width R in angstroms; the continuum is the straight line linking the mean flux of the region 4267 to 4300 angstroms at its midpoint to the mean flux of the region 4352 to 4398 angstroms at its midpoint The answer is 1.2 angstroms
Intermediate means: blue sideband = 29.6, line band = 30.4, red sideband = 33.5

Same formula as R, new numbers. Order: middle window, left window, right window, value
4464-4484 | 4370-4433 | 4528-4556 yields -1.5 angstroms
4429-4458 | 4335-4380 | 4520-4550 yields 0.2 angstroms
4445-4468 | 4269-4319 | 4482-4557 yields 0.5 angstroms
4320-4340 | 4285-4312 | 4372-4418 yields -3.8 angstroms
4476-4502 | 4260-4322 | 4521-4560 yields -2.2 angstroms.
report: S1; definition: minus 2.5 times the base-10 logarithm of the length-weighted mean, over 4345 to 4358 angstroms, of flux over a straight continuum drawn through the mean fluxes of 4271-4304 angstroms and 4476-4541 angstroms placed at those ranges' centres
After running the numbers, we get -0.137 mag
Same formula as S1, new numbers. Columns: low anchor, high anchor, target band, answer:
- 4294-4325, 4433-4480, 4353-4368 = -0.13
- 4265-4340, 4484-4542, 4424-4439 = -0.01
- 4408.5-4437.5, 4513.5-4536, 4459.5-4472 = 0.03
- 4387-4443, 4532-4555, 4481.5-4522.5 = -0.08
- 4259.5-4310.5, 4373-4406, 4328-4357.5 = -0.17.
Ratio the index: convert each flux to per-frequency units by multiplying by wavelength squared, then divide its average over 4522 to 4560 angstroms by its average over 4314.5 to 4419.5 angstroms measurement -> 1.2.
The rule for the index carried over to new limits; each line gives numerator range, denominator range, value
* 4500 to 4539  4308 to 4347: 1.32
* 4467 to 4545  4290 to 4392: 1.34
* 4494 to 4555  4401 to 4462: 1.15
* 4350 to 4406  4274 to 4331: 1.17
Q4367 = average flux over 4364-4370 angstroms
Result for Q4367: 37.9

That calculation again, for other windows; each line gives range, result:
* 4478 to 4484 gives 39.1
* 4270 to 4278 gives 27.5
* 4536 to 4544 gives 40.6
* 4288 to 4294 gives 29.8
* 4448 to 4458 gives 35.1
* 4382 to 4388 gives 24.6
